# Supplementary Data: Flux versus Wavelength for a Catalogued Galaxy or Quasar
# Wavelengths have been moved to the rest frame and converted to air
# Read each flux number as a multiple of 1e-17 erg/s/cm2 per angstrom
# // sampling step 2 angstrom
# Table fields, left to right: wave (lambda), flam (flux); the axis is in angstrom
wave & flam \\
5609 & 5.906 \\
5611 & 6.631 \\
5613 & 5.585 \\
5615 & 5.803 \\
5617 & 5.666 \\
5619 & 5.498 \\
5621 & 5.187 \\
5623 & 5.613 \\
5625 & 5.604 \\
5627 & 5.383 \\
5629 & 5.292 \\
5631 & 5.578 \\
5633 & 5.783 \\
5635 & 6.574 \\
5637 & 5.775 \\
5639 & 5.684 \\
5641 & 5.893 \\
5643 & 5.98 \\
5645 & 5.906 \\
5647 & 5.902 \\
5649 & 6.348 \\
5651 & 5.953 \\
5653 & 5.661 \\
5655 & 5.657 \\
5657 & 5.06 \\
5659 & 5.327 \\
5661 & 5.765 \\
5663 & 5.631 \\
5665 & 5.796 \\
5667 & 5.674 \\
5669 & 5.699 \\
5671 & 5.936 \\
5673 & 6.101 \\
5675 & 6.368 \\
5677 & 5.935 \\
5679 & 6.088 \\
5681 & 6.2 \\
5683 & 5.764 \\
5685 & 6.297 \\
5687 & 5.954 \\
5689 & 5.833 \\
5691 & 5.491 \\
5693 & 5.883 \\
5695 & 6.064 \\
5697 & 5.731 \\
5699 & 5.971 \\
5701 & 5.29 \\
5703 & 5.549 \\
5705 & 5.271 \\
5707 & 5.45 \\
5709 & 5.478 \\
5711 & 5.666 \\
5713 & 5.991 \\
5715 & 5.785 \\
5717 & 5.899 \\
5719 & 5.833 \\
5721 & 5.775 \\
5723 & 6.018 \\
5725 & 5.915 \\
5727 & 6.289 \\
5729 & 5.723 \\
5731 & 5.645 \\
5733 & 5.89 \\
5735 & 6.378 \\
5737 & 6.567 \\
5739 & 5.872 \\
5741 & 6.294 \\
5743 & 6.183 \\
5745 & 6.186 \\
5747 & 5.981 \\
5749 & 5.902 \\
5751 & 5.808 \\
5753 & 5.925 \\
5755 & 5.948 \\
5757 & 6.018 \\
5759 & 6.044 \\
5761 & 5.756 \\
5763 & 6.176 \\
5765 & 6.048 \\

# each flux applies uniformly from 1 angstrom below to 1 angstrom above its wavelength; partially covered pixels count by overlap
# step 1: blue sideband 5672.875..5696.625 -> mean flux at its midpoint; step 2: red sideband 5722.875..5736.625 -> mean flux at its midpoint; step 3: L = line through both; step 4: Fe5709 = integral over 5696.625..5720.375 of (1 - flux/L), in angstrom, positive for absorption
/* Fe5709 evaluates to 1.33 angstrom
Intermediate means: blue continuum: 5.99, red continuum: 6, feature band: 5.66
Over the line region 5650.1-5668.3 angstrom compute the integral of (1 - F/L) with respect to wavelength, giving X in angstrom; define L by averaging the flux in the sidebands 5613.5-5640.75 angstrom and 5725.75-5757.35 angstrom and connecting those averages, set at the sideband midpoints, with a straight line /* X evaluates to 0.5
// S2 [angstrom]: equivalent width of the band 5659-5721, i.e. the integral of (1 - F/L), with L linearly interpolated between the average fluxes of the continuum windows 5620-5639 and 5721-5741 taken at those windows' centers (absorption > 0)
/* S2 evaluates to 0.7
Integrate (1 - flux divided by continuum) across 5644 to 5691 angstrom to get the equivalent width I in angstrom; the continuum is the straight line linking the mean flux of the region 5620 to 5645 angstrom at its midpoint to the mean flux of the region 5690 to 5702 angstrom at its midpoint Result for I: -1.1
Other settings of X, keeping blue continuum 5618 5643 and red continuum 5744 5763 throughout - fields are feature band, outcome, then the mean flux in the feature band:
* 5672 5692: -0.7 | 6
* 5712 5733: 0.0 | 5.89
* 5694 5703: 0.1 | 5.74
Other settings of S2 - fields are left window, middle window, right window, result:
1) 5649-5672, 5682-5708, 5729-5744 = 0.6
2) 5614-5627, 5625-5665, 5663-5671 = -0.7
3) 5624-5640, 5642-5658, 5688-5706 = -0.3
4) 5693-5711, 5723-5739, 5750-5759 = -0.7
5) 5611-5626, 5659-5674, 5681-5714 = -0.2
